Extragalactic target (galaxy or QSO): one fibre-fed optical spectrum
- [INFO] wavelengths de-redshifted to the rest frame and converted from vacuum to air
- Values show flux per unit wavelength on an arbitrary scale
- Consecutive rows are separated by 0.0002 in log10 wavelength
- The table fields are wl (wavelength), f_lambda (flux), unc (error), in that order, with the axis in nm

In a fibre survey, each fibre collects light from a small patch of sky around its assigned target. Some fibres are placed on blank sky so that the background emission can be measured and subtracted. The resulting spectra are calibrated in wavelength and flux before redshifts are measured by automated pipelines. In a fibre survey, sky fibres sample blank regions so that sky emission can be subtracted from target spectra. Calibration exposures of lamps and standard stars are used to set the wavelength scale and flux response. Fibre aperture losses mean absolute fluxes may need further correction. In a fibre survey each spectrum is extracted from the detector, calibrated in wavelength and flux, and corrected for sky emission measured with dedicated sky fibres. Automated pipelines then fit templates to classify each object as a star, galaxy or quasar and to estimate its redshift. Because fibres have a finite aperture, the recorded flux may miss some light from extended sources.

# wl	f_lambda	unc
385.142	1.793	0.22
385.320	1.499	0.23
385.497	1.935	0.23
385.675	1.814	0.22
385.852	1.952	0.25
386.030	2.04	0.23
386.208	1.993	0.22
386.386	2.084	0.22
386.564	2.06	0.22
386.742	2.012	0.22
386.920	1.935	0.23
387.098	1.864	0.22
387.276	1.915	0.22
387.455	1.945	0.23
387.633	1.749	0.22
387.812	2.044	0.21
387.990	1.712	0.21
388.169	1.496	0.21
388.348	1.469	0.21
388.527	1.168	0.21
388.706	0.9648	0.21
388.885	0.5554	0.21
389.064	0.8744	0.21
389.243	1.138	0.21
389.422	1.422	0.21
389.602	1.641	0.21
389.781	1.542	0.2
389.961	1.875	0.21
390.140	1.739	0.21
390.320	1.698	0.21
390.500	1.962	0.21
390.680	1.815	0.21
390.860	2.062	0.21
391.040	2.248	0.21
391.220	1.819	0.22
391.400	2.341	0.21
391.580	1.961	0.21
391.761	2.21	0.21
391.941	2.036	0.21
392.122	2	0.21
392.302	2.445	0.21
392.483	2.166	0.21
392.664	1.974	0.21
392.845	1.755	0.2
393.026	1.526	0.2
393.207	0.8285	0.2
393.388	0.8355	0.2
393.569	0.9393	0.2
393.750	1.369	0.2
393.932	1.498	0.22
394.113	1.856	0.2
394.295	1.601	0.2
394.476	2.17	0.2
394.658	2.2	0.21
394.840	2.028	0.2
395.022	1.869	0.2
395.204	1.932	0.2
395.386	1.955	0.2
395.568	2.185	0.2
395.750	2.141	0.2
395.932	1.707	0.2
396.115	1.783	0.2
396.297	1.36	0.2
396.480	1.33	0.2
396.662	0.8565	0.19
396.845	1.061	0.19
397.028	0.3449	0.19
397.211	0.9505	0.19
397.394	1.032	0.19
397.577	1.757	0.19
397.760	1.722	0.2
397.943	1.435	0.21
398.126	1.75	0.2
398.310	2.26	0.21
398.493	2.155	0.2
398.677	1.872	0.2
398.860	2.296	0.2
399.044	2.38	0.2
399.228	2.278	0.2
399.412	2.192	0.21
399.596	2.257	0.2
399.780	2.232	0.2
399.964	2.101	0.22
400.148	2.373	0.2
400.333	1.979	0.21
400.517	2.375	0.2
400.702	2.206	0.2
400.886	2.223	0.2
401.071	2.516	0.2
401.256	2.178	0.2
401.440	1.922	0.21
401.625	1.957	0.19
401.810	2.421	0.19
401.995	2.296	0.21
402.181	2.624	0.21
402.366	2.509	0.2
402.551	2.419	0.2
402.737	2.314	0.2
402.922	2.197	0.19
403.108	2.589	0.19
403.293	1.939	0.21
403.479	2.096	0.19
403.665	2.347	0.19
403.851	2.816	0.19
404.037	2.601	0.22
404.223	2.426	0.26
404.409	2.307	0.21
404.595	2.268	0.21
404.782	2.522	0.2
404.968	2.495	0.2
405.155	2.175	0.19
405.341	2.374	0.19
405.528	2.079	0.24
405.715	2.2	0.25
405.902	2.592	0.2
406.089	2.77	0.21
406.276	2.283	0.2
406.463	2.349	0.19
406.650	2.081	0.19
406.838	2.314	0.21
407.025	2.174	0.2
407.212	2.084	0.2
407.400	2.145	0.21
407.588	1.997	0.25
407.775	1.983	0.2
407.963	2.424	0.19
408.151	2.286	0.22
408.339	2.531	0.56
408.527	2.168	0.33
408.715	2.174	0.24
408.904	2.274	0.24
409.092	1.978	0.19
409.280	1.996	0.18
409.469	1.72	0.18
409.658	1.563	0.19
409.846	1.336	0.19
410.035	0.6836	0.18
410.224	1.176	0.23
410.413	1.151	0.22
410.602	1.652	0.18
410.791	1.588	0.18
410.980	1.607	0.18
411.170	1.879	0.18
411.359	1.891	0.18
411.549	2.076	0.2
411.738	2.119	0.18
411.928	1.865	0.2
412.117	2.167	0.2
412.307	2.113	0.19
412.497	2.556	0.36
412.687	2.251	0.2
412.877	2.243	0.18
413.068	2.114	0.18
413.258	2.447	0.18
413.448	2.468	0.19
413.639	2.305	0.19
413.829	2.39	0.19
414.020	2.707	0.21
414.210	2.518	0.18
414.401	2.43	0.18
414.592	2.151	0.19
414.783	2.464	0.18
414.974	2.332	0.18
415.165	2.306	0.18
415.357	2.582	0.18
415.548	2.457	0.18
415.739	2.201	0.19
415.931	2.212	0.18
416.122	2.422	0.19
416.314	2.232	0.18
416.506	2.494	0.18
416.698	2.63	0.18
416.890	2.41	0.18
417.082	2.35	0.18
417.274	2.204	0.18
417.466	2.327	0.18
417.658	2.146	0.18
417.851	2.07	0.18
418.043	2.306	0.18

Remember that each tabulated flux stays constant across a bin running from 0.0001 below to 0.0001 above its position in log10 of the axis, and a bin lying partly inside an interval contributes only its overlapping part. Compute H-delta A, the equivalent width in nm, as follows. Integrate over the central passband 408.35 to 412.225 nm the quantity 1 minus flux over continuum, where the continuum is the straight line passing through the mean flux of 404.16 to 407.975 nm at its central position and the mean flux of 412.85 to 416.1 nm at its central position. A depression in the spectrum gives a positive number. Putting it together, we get 0.93 nm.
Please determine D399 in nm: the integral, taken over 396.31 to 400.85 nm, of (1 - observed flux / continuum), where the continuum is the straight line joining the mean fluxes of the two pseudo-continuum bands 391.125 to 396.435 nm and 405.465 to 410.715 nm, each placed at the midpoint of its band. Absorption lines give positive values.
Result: 0.19 nm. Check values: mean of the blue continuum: 1.81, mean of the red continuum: 2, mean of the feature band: 1.8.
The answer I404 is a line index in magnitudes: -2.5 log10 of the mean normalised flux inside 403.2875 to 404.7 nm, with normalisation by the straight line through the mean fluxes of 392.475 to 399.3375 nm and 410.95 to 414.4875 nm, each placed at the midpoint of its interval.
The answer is -0.22 mag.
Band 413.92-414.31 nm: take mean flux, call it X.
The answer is 2.61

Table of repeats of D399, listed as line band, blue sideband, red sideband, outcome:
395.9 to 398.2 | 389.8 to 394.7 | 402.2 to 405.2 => 0.84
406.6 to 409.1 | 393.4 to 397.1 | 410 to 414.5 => -0.35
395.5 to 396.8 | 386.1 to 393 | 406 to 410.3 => 0.19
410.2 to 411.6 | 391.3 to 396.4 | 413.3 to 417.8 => 0.38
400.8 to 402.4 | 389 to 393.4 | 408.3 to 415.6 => -0.31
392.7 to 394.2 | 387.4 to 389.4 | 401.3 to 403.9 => 0.31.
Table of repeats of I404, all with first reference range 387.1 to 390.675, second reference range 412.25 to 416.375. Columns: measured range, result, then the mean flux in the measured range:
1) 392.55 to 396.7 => 0.05 mag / 1.65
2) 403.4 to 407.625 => -0.13 mag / 2.33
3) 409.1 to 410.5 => 0.49 mag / 1.41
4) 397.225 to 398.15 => 0.23 mag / 1.48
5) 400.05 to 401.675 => -0.14 mag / 2.2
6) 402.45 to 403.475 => -0.14 mag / 2.28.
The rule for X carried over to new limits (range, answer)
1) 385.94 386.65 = 2.04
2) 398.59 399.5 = 2.21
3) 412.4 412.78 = 2.4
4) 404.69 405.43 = 2.39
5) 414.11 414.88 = 2.39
